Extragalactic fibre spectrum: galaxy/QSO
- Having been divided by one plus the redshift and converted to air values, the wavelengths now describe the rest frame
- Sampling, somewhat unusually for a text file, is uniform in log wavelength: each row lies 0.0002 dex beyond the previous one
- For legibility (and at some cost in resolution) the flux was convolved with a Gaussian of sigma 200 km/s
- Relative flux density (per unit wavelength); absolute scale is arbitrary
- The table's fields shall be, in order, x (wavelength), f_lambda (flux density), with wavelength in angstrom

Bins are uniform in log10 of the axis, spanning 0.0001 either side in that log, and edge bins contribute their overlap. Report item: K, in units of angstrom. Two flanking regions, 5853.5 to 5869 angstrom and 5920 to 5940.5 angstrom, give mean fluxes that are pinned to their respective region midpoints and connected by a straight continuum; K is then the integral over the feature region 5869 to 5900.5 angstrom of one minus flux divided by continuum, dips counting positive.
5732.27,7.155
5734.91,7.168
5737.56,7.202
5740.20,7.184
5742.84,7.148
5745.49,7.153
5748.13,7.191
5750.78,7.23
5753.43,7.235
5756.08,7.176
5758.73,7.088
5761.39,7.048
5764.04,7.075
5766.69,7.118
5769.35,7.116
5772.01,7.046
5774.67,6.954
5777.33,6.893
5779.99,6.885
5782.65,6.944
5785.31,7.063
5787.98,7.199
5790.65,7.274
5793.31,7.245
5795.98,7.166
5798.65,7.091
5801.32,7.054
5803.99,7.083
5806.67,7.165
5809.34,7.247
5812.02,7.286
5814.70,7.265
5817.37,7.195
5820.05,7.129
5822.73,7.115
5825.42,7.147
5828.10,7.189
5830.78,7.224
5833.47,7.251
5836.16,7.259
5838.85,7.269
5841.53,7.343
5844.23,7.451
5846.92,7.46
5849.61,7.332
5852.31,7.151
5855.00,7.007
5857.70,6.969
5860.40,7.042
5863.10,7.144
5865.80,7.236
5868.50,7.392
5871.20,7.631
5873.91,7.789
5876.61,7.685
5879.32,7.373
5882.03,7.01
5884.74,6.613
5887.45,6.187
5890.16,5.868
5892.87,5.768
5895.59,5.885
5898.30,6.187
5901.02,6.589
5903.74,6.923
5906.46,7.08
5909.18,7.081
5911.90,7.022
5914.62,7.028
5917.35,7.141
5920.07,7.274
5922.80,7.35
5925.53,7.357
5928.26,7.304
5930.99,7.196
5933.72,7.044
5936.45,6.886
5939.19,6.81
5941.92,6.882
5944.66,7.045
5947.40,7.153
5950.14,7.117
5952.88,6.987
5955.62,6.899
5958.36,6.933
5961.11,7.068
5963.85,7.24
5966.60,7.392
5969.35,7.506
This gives 1.7 angstrom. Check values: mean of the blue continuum 7.12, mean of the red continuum 7.14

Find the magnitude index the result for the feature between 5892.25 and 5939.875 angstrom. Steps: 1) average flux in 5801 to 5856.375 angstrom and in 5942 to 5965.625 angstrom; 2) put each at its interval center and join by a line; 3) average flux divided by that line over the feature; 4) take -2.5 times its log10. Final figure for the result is 0.03 mag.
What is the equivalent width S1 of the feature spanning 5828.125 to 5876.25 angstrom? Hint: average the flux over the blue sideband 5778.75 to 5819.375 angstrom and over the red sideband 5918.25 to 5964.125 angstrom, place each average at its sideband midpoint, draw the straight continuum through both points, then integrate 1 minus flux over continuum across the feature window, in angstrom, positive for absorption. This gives -1.2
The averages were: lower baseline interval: 7.15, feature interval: 7.3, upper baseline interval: 7.09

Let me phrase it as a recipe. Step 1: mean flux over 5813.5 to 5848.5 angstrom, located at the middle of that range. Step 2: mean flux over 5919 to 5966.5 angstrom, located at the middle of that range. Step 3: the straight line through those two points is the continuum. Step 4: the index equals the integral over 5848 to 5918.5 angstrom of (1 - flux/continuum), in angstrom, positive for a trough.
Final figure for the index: 2.5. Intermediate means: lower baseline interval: 7.26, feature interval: 6.93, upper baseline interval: 7.1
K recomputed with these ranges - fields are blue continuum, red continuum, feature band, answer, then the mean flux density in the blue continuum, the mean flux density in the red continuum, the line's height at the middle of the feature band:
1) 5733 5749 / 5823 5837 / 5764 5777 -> 0.2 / 7.17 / 7.2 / 7.18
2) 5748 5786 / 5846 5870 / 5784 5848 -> -0.7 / 7.07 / 7.19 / 7.13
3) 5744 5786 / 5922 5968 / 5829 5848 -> -0.6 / 7.08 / 7.09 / 7.08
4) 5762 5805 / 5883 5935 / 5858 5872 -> -0.7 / 7.08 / 6.79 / 6.89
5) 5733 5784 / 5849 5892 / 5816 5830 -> -0.2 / 7.1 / 7.07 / 7.08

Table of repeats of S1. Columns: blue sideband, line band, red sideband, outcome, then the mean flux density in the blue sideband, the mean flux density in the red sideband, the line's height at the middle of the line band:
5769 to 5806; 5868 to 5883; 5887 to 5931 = -1.4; 7.07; 6.78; 6.86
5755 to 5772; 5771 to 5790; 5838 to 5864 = 0.3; 7.1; 7.22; 7.12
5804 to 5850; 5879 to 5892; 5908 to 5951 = 1.2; 7.25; 7.11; 7.17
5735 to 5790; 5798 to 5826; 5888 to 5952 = -0.6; 7.1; 6.86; 7.03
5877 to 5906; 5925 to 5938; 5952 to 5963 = -0.7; 6.5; 6.99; 6.8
